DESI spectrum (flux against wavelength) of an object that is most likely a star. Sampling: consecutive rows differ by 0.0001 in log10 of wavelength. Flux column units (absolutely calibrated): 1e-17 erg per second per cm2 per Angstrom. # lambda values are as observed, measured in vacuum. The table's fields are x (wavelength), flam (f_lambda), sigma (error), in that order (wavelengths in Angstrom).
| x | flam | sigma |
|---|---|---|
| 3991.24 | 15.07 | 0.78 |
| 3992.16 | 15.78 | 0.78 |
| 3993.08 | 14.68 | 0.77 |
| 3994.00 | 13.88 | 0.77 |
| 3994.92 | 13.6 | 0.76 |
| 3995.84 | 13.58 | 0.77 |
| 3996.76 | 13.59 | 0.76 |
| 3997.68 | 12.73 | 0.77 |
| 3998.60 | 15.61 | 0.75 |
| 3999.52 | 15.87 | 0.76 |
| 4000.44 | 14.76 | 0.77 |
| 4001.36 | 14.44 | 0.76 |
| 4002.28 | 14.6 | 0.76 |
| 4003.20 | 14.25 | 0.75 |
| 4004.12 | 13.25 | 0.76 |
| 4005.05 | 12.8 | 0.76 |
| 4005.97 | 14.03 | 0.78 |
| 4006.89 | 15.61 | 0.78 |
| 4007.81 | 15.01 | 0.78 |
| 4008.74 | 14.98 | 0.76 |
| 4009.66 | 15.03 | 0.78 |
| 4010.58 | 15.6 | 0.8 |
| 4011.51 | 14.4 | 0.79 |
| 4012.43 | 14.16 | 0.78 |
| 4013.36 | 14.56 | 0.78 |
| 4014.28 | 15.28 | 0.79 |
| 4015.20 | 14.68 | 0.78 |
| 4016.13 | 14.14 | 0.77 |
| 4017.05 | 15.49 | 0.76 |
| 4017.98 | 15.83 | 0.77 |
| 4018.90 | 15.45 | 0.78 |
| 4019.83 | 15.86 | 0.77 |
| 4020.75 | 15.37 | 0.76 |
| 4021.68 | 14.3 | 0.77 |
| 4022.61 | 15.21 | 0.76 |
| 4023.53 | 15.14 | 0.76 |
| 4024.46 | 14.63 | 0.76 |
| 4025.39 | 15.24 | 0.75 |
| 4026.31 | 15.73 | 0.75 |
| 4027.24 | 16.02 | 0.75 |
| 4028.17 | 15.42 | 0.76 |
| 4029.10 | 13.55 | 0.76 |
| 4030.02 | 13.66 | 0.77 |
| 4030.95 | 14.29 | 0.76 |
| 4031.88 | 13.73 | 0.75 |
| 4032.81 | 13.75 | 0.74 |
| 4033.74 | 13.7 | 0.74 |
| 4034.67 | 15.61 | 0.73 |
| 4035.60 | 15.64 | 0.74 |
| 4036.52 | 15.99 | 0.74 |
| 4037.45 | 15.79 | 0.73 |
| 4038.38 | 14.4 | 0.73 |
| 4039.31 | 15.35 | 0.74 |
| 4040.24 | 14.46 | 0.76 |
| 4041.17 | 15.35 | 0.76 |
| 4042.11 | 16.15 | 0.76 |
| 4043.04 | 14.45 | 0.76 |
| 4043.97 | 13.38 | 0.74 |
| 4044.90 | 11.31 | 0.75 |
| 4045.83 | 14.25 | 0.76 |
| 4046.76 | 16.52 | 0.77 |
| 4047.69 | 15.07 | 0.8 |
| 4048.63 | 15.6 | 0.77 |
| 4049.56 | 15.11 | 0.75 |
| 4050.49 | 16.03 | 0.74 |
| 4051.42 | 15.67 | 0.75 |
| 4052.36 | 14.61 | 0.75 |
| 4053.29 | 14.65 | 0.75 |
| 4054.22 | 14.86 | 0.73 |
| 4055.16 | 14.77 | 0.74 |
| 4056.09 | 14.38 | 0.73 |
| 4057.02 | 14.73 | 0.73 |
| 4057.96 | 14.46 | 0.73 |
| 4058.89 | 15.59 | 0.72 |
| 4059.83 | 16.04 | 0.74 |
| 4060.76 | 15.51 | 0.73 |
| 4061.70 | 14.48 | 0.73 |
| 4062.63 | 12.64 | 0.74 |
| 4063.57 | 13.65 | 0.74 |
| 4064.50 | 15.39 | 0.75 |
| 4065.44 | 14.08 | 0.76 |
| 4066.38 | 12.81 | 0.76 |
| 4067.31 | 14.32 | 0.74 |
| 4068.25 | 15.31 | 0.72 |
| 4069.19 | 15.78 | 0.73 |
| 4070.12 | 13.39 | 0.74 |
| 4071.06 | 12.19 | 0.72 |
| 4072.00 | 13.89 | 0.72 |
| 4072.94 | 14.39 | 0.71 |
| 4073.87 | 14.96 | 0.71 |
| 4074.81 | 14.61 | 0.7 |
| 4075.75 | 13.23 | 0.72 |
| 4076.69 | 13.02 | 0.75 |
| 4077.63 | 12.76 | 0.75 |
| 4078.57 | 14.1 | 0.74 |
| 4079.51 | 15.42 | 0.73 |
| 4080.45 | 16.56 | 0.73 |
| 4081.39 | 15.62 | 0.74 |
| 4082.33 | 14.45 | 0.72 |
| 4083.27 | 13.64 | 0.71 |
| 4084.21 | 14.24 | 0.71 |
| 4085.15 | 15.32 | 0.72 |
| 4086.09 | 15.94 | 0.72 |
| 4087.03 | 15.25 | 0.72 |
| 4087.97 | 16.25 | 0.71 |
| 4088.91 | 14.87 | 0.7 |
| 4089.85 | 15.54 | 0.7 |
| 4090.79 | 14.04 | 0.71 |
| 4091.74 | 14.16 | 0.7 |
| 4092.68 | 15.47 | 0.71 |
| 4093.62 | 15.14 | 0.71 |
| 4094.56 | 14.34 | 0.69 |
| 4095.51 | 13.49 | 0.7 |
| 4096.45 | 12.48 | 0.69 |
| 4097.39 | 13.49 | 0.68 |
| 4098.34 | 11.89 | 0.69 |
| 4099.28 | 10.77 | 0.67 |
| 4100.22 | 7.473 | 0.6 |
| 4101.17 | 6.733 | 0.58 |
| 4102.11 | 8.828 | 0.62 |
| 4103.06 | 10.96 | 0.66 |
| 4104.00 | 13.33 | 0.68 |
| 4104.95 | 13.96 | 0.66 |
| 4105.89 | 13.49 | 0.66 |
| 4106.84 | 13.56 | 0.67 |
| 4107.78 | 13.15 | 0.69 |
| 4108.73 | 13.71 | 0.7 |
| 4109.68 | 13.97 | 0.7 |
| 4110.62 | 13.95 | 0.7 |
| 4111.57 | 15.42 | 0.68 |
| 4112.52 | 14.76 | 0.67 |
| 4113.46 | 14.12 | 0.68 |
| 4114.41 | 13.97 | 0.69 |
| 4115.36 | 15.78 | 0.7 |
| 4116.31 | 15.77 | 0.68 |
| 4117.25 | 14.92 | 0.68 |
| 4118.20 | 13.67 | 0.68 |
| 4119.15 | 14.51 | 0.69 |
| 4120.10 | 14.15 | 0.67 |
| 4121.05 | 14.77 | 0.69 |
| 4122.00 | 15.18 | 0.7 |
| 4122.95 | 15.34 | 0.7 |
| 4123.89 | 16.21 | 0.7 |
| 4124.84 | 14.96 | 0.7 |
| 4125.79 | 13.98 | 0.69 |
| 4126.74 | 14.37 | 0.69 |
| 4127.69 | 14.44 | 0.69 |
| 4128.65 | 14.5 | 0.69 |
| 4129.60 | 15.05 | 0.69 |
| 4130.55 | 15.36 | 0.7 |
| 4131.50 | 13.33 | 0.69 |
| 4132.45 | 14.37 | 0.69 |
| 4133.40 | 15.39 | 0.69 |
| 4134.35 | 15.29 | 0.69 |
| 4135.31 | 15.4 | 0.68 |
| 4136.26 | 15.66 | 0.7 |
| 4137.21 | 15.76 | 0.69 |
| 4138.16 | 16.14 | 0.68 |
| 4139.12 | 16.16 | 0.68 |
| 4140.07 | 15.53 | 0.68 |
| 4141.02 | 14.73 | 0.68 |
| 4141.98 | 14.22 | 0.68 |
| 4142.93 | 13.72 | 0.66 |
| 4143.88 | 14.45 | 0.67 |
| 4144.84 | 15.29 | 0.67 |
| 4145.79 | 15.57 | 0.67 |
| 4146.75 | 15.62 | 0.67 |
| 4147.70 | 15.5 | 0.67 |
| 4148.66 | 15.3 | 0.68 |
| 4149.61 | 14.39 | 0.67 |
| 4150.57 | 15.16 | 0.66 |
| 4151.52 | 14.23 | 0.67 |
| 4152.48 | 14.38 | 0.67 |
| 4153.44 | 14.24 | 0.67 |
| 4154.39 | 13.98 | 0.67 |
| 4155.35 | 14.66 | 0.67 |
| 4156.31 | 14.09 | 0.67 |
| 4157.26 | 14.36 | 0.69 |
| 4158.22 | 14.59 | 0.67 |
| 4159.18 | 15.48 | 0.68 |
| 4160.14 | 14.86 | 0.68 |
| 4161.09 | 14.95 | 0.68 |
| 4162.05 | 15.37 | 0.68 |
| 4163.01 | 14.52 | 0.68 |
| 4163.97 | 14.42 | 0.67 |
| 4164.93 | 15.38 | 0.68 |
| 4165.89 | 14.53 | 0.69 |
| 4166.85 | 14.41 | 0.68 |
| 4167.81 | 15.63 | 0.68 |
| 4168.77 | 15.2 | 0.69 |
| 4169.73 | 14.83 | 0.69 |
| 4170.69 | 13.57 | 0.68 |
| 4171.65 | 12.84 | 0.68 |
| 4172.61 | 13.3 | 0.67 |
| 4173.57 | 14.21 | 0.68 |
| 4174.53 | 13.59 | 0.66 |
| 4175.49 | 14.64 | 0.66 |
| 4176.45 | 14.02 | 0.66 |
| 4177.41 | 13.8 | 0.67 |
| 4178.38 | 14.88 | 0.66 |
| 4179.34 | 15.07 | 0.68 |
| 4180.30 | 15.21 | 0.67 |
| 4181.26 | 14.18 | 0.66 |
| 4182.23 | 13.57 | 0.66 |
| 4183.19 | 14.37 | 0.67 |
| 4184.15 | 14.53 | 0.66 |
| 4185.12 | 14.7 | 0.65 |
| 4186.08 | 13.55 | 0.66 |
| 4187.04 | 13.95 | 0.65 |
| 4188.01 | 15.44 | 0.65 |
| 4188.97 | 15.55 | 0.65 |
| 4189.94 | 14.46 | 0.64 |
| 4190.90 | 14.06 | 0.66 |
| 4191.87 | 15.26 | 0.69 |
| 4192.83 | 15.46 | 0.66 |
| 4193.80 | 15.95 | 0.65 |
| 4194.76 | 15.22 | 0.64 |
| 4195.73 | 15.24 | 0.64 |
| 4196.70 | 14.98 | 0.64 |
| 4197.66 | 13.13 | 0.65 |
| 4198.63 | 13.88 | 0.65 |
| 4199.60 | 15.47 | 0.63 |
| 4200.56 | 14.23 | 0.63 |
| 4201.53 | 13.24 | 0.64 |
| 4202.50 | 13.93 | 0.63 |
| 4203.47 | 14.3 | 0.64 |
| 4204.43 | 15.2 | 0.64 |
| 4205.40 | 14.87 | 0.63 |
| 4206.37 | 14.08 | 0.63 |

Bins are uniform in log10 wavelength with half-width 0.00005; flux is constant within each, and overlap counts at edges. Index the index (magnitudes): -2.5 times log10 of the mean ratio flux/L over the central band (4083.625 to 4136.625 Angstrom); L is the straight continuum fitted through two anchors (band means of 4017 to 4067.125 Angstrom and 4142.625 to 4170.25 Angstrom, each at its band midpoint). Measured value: 0.06 mag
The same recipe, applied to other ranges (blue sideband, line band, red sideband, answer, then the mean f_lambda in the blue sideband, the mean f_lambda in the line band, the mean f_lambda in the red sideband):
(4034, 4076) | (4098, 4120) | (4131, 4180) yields 0.13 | 14.7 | 13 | 14.7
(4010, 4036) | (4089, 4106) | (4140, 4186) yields 0.17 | 14.9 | 12.6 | 14.6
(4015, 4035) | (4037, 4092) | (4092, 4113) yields -0.07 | 14.8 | 14.7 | 12.8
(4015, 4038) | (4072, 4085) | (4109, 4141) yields 0.04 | 15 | 14.4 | 14.9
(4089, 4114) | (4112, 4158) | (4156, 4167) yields -0.06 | 13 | 14.8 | 14.8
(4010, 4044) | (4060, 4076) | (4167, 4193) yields 0.04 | 14.9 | 14.2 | 14.4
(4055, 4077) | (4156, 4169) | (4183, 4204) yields -0.02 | 14.3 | 14.8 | 14.6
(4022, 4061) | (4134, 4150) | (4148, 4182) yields -0.05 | 14.9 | 15.2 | 14.5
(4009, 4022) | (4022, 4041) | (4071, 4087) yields 0.00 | 15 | 14.9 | 14.5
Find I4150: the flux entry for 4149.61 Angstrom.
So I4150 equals 14.39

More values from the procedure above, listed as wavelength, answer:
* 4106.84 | 13.56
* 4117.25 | 14.92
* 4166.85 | 14.41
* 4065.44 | 14.08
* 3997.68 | 12.73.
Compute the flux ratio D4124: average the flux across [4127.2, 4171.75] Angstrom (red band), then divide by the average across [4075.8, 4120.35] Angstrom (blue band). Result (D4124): 1.08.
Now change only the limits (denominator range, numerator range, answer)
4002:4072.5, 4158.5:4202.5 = 0.99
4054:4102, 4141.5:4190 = 1.04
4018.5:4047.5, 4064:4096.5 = 0.98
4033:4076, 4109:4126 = 1.01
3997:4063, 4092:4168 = 0.96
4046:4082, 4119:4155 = 1.02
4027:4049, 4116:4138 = 1.01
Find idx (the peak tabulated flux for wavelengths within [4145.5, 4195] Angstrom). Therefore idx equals 15.95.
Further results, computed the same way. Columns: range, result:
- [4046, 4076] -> 16.52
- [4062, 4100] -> 16.56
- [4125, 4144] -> 16.16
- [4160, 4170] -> 15.63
